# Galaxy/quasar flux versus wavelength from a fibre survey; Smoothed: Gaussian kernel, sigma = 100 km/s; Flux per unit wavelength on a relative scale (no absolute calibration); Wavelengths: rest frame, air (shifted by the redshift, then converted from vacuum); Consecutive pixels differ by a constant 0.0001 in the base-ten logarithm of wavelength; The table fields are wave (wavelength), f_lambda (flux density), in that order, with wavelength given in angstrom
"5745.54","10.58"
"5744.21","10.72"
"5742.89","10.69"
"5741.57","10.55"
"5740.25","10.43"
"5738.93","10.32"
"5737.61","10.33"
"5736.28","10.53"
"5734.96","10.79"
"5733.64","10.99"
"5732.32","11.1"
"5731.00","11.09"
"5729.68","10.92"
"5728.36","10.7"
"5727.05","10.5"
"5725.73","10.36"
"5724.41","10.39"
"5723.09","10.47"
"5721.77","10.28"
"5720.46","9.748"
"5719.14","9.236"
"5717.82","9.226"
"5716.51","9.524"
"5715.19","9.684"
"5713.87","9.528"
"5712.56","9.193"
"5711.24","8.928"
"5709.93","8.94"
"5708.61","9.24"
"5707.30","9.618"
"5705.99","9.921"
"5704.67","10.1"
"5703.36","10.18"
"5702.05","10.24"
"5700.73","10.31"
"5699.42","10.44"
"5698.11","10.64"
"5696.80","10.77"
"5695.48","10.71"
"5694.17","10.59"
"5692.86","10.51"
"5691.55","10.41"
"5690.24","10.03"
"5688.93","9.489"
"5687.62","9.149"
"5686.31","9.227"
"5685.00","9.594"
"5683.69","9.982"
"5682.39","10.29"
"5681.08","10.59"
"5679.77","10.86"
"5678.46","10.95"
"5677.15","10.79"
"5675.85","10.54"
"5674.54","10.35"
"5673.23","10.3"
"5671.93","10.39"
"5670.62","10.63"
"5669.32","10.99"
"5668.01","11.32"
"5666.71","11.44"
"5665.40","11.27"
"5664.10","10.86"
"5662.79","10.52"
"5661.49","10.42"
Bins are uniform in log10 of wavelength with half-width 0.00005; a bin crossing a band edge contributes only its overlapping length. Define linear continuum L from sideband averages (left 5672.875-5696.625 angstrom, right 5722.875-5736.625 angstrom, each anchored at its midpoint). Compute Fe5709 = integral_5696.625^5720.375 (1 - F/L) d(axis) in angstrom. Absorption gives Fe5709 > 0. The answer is 1.71 angstrom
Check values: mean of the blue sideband 10.2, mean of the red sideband 10.7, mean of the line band 9.74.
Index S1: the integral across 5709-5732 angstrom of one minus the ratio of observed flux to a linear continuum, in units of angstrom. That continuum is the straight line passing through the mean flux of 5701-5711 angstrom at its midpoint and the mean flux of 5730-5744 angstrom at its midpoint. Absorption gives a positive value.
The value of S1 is 0.6 angstrom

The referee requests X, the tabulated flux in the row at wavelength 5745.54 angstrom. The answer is 10.58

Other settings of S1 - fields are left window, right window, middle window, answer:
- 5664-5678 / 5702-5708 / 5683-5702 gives 0.3 angstrom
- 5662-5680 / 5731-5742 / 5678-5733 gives 3.3 angstrom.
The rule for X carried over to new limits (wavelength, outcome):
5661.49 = 10.42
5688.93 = 9.489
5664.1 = 10.86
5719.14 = 9.236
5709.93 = 8.94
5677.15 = 10.79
